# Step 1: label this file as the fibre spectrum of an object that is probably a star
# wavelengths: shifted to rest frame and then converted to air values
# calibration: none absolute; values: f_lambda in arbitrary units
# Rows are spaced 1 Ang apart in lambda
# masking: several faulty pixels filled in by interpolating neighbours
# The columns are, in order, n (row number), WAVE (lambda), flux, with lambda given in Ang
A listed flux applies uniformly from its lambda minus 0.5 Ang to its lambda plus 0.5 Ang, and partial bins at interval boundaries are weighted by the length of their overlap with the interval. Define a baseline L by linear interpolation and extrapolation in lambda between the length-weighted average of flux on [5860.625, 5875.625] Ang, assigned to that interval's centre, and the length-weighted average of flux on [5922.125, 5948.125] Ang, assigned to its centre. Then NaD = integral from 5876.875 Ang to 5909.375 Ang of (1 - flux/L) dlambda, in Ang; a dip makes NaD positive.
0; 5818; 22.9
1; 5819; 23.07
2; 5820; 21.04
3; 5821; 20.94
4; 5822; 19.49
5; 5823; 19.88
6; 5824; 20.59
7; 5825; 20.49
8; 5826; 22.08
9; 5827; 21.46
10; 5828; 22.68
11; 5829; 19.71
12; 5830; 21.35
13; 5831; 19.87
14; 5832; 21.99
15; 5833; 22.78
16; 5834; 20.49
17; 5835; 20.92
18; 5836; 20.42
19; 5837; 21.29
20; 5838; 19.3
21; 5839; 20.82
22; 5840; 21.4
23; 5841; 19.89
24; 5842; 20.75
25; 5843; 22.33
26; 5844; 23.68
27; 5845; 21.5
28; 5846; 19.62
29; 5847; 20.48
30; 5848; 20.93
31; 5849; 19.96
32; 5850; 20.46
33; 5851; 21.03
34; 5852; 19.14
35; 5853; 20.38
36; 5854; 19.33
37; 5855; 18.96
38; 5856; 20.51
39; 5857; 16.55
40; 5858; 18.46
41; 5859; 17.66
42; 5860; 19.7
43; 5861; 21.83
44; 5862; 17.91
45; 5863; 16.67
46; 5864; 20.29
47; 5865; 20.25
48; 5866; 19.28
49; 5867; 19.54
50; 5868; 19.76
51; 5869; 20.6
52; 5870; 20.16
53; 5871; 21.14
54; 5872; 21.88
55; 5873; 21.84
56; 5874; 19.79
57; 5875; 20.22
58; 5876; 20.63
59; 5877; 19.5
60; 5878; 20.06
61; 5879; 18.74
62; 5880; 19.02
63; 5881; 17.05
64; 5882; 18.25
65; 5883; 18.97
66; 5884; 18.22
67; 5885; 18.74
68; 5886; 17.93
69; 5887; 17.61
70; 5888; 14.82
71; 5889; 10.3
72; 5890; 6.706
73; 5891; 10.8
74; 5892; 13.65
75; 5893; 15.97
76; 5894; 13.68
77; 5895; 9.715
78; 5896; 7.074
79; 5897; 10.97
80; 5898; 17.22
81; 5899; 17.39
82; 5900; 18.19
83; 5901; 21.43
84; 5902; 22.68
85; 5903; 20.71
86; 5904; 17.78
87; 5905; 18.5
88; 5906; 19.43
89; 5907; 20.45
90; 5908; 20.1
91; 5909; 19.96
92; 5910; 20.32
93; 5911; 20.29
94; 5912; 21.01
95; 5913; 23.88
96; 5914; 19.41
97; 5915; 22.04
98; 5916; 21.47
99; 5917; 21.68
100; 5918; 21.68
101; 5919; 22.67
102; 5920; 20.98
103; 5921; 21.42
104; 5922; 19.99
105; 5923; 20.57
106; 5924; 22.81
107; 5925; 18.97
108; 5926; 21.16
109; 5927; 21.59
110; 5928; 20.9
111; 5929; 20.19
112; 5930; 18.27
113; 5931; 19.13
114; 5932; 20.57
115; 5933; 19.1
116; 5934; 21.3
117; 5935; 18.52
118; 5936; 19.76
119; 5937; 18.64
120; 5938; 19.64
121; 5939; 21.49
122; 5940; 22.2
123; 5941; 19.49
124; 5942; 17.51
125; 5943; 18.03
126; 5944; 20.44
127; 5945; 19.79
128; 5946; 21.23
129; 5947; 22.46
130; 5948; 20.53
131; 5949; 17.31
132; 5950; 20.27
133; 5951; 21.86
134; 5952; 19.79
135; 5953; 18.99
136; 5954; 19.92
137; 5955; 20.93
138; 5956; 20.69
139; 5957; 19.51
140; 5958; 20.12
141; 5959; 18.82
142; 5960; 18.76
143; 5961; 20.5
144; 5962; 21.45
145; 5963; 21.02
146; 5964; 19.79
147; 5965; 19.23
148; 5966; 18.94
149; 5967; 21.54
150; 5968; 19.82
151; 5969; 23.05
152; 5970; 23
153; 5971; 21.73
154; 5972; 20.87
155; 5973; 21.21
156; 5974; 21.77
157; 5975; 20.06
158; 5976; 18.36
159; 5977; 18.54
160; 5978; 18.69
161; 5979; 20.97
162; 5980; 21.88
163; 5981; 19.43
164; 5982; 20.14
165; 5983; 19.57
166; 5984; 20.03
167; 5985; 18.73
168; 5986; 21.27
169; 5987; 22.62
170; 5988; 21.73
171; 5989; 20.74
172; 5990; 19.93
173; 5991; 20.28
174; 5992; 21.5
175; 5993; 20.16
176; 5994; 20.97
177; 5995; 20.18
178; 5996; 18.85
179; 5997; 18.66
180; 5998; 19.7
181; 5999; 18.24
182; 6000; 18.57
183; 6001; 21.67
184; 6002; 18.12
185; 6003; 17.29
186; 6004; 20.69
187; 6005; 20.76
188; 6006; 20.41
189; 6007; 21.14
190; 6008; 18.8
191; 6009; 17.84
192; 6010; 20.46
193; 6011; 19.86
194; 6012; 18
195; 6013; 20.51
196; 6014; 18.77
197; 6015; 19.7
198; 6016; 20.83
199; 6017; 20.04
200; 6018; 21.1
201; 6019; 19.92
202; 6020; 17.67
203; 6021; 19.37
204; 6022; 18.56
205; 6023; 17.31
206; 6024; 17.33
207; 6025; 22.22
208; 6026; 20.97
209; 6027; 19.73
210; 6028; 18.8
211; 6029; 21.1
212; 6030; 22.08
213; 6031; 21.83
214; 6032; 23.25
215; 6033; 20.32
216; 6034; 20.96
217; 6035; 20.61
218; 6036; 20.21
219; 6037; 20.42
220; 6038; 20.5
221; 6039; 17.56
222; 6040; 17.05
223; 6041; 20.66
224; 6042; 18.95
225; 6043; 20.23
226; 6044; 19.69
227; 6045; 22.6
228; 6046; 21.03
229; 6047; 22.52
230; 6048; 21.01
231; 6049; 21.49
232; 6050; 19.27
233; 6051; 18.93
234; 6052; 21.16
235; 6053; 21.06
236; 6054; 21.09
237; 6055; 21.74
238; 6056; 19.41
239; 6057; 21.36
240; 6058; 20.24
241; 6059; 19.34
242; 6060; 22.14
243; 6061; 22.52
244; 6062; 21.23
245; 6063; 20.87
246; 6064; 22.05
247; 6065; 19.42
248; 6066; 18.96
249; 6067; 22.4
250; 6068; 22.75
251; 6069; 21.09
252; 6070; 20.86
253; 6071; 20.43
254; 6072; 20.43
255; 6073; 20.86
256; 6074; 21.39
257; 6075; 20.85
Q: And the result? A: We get 5.5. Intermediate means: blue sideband 20.1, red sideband 20.2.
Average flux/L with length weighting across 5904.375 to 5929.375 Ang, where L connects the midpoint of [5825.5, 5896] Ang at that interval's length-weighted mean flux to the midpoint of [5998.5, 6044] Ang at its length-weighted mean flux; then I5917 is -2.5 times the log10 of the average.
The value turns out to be -0.08 mag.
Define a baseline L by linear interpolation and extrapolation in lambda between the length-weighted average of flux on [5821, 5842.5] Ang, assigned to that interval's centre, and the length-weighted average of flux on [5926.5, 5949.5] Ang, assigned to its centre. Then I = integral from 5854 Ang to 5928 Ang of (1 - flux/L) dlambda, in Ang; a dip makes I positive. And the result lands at 5.73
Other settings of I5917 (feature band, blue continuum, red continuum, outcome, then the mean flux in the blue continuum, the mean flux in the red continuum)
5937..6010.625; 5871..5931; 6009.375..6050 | -0.04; 18.6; 20.1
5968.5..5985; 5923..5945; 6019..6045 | -0.03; 20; 19.9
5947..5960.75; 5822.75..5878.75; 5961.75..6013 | 0.02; 20.4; 20.2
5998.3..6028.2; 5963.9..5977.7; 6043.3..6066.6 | 0.06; 20.6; 20.8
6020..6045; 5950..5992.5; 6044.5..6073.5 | 0.04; 20.4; 21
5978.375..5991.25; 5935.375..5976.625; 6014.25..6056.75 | -0.02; 20.2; 20.2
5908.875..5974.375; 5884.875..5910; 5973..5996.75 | -0.13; 16.1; 20.3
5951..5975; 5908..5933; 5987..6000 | -0.01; 20.8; 20.1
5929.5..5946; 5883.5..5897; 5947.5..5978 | -0.10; 13.4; 20.3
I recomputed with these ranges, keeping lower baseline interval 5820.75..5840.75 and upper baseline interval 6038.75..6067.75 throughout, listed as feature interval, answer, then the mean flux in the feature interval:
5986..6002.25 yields 0.38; 20.2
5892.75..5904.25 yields 2.63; 16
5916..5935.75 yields 0.14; 20.6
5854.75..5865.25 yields 0.95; 19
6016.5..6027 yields 0.60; 19.5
